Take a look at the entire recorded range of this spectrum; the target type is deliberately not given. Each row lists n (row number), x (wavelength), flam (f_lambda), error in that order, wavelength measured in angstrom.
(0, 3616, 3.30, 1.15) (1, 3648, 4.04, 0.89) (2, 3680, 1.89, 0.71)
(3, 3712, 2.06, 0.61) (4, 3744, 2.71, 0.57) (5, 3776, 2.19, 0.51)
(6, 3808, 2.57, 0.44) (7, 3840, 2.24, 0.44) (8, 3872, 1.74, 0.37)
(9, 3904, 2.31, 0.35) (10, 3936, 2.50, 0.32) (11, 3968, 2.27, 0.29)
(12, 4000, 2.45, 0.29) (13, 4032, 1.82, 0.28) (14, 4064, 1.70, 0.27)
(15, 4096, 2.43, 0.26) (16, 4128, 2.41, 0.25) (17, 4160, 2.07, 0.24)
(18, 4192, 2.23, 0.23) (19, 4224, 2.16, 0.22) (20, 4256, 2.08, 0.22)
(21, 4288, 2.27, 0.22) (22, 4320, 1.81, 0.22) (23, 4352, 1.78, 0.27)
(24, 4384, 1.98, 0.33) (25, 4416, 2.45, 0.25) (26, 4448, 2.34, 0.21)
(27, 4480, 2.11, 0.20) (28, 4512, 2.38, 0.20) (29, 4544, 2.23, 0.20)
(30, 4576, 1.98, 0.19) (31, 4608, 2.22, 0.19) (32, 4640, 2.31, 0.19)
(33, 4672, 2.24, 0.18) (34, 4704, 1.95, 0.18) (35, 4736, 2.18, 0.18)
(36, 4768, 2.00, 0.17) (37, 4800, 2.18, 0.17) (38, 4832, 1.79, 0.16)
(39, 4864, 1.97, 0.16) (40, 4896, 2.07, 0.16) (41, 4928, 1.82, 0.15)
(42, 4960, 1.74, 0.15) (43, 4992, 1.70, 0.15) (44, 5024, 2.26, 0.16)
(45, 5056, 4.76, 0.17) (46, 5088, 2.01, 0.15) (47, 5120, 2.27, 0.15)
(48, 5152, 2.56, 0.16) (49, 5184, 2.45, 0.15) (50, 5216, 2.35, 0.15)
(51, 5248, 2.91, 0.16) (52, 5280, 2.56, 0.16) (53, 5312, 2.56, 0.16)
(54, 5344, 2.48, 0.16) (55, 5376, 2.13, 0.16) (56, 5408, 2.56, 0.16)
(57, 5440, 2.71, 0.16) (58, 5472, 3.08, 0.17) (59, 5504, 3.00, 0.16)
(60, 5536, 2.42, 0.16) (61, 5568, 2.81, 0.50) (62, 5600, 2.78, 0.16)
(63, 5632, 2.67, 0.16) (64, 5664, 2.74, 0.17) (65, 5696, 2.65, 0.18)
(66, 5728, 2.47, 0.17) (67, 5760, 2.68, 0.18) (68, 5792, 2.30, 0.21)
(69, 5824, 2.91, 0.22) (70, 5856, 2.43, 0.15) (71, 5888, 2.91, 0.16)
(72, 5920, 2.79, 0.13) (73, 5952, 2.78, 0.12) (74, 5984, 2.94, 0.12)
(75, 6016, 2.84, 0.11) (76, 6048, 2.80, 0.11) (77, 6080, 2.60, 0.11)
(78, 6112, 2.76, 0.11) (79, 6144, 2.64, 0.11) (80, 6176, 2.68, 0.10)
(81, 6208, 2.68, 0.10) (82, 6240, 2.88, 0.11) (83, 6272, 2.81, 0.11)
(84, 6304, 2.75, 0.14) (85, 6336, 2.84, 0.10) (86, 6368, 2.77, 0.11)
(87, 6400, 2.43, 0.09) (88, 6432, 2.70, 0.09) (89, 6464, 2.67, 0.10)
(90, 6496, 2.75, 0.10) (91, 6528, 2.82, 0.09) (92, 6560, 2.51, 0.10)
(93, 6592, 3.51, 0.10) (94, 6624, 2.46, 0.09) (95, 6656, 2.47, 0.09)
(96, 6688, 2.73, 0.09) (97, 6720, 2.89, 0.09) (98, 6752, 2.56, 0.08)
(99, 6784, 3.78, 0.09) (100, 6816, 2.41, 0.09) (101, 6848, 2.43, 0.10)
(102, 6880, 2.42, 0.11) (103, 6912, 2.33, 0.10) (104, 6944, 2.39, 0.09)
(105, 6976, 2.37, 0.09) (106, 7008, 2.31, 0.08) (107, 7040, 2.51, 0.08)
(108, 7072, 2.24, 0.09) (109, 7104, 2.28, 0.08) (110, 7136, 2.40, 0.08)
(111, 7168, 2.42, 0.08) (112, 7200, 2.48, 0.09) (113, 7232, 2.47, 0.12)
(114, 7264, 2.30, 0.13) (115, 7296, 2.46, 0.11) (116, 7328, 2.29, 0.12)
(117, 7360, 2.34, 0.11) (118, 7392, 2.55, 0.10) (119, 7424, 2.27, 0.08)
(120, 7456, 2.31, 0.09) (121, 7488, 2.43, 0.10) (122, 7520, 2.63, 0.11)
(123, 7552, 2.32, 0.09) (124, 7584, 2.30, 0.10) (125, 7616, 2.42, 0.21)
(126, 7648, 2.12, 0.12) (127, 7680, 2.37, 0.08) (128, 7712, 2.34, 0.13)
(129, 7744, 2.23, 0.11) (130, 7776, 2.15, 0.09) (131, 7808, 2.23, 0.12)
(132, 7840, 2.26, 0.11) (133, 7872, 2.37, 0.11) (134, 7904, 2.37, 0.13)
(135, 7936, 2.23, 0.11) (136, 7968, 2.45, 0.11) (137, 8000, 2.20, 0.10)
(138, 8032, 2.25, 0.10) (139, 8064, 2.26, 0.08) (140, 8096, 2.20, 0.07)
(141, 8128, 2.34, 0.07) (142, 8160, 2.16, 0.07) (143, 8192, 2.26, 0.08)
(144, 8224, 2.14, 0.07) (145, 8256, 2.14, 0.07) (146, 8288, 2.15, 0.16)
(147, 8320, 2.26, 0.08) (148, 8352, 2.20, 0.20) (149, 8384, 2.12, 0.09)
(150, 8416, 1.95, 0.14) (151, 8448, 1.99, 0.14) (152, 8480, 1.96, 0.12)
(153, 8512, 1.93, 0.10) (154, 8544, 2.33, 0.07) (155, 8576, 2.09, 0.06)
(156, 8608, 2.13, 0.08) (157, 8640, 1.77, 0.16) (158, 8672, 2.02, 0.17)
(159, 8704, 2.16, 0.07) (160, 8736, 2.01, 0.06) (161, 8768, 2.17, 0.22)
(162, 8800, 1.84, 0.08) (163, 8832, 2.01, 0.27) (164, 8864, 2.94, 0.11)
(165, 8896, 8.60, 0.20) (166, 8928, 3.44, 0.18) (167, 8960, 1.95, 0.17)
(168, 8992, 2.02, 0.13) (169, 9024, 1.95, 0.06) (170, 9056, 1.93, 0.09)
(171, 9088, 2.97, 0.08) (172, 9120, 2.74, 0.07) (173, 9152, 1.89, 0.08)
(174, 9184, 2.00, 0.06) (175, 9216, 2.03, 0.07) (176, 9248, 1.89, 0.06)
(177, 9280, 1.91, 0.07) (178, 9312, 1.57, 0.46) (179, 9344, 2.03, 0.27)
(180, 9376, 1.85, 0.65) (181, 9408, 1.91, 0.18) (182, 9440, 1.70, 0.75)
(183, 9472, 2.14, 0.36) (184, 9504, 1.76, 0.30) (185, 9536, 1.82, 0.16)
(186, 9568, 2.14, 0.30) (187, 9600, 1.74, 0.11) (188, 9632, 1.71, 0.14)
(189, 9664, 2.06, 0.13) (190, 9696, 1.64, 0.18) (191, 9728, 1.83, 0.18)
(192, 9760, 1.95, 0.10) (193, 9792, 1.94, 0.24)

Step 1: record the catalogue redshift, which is 0.353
